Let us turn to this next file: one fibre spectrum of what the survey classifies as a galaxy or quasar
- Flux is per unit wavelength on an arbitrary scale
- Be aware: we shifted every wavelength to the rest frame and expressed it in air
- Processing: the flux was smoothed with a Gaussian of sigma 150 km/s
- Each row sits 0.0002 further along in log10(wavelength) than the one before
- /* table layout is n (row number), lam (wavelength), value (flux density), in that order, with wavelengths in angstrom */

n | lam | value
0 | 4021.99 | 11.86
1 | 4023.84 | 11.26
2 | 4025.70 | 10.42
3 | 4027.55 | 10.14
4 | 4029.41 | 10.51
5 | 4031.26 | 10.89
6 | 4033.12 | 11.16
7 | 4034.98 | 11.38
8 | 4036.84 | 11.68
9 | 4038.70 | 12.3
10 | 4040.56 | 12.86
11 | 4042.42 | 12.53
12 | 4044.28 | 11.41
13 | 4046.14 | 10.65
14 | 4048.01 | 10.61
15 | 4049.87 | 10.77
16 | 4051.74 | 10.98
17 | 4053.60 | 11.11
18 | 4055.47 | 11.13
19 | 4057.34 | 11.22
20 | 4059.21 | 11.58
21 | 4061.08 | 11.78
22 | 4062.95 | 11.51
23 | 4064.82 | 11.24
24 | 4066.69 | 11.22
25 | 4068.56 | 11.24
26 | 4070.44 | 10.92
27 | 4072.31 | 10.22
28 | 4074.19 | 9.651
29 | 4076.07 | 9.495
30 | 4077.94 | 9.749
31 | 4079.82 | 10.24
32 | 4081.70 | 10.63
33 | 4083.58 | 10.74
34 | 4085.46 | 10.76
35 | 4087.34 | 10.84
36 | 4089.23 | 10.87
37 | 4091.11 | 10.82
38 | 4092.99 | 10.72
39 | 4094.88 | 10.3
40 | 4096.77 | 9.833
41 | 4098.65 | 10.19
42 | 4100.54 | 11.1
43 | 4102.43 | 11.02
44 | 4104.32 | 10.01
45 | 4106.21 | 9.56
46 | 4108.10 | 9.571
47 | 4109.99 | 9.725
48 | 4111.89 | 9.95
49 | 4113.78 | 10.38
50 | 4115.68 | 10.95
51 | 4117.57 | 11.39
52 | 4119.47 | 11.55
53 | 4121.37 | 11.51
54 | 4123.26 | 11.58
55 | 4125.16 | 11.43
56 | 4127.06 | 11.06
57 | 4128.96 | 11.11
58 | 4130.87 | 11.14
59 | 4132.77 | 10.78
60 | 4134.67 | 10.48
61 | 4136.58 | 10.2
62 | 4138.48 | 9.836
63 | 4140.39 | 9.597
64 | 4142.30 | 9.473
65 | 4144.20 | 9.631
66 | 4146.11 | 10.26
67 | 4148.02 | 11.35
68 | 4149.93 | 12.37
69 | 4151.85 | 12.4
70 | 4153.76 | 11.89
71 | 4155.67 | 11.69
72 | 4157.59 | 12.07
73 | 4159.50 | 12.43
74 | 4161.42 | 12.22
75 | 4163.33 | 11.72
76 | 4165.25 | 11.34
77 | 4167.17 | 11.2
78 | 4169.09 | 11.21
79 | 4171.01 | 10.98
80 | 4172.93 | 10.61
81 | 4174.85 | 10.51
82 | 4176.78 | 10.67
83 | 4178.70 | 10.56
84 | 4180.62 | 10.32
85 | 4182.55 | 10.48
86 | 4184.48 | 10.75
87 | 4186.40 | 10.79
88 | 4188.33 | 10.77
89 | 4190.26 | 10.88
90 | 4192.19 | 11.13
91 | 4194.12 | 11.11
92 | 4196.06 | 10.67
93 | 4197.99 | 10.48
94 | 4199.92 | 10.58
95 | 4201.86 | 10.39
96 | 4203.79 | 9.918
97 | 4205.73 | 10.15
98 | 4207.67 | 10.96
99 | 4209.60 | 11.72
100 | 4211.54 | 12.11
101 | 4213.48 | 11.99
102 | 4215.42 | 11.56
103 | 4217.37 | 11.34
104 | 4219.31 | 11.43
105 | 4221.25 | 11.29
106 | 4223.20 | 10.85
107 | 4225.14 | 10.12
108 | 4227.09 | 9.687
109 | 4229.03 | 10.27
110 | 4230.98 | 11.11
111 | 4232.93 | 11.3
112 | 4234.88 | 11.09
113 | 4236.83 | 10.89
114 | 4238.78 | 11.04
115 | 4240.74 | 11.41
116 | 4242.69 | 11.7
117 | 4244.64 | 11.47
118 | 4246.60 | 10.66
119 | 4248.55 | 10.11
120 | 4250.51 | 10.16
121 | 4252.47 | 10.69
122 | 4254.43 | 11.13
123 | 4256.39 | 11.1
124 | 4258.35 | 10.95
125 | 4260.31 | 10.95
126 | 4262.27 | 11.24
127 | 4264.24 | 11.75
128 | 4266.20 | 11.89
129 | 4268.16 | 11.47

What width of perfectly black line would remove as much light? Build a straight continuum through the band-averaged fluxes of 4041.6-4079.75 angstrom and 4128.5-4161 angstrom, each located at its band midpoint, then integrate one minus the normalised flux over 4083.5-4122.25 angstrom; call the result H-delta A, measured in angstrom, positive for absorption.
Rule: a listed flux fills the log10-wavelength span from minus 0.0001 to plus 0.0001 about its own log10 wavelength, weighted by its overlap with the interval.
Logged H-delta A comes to 1.4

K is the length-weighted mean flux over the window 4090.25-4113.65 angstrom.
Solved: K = 10.2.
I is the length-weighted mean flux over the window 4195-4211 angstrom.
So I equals 10.7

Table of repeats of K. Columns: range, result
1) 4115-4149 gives 10.7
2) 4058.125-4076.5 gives 10.9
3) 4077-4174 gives 10.8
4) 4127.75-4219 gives 11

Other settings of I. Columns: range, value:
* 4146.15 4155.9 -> 11.8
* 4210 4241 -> 11.1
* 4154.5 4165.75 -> 11.9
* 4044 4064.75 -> 11.2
